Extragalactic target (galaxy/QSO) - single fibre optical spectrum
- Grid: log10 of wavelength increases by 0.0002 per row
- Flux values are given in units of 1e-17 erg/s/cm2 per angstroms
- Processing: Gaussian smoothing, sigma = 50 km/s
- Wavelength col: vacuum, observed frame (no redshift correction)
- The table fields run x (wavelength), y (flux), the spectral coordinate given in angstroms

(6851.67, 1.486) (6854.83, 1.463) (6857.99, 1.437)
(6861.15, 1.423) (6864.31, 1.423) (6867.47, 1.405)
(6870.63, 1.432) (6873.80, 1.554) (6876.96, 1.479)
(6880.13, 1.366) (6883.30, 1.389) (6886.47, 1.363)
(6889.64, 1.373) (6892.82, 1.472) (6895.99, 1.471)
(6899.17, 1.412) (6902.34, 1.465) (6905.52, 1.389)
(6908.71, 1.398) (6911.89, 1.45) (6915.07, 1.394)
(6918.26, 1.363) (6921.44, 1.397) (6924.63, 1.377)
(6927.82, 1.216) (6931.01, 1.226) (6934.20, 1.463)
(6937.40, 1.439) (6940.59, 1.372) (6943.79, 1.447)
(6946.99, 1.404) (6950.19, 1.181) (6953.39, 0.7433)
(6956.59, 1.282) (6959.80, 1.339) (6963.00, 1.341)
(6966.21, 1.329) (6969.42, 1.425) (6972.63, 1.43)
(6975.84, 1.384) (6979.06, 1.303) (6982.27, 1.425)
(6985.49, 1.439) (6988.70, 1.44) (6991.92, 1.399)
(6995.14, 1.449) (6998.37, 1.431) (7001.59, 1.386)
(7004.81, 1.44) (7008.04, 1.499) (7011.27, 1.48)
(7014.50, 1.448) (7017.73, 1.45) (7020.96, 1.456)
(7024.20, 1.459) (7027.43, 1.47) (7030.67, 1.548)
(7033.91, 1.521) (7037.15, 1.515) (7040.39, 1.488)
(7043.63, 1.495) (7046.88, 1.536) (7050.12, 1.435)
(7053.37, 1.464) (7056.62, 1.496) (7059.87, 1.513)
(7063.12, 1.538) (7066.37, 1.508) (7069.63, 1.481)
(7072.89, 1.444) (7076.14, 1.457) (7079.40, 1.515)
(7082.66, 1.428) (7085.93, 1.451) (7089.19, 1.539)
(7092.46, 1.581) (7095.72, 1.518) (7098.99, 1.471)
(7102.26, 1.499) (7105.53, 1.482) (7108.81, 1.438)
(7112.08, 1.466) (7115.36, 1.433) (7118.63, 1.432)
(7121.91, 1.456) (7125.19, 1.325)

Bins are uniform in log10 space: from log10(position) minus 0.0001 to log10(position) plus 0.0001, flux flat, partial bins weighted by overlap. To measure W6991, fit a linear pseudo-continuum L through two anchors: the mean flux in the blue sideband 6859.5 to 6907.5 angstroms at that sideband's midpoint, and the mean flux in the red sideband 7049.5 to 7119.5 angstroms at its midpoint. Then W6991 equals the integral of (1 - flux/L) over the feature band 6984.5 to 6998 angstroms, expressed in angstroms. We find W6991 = 0.2 angstroms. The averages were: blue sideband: 1.43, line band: 1.43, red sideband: 1.48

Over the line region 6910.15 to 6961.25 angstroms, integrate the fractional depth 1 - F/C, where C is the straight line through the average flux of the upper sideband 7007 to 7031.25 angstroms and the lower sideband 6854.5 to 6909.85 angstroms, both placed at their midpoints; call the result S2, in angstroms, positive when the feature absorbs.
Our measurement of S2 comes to 4.48 angstroms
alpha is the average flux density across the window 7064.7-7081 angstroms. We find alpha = 1.48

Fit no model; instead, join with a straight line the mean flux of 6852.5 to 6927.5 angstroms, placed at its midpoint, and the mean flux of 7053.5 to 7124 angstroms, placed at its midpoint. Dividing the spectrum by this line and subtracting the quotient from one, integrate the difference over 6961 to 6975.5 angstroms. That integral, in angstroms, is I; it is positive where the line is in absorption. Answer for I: 0.6 angstroms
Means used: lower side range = 1.42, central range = 1.38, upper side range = 1.48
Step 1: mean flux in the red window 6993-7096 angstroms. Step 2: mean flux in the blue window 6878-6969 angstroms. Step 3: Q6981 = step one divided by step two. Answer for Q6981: 1.1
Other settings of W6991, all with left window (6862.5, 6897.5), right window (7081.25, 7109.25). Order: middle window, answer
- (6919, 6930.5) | 1.0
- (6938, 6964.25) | 3.3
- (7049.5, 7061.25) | 0.0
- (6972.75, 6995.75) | 0.9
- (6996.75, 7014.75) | 0.2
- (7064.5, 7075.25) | 0.1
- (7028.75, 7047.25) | -0.5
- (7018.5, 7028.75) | 0.1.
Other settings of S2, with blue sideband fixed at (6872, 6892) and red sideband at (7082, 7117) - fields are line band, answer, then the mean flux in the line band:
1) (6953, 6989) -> 2.7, 1.34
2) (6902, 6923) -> 0.4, 1.4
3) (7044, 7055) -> -0.1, 1.48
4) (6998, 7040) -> -0.3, 1.47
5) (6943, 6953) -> 1.2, 1.26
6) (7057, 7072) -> -0.3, 1.51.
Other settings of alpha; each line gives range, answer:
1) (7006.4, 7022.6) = 1.47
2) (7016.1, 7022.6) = 1.45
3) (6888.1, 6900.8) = 1.43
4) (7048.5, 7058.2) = 1.46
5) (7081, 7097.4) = 1.5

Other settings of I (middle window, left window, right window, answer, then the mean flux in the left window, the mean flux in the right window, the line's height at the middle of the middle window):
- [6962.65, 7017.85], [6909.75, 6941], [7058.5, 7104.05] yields 0.2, 1.37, 1.5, 1.42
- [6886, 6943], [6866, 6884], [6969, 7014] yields 1.7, 1.44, 1.42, 1.43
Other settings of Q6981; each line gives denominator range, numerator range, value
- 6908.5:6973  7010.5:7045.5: 1.12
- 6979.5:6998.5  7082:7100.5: 1.06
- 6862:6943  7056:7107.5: 1.06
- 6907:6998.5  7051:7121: 1.10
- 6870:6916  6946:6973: 0.89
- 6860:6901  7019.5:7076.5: 1.04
